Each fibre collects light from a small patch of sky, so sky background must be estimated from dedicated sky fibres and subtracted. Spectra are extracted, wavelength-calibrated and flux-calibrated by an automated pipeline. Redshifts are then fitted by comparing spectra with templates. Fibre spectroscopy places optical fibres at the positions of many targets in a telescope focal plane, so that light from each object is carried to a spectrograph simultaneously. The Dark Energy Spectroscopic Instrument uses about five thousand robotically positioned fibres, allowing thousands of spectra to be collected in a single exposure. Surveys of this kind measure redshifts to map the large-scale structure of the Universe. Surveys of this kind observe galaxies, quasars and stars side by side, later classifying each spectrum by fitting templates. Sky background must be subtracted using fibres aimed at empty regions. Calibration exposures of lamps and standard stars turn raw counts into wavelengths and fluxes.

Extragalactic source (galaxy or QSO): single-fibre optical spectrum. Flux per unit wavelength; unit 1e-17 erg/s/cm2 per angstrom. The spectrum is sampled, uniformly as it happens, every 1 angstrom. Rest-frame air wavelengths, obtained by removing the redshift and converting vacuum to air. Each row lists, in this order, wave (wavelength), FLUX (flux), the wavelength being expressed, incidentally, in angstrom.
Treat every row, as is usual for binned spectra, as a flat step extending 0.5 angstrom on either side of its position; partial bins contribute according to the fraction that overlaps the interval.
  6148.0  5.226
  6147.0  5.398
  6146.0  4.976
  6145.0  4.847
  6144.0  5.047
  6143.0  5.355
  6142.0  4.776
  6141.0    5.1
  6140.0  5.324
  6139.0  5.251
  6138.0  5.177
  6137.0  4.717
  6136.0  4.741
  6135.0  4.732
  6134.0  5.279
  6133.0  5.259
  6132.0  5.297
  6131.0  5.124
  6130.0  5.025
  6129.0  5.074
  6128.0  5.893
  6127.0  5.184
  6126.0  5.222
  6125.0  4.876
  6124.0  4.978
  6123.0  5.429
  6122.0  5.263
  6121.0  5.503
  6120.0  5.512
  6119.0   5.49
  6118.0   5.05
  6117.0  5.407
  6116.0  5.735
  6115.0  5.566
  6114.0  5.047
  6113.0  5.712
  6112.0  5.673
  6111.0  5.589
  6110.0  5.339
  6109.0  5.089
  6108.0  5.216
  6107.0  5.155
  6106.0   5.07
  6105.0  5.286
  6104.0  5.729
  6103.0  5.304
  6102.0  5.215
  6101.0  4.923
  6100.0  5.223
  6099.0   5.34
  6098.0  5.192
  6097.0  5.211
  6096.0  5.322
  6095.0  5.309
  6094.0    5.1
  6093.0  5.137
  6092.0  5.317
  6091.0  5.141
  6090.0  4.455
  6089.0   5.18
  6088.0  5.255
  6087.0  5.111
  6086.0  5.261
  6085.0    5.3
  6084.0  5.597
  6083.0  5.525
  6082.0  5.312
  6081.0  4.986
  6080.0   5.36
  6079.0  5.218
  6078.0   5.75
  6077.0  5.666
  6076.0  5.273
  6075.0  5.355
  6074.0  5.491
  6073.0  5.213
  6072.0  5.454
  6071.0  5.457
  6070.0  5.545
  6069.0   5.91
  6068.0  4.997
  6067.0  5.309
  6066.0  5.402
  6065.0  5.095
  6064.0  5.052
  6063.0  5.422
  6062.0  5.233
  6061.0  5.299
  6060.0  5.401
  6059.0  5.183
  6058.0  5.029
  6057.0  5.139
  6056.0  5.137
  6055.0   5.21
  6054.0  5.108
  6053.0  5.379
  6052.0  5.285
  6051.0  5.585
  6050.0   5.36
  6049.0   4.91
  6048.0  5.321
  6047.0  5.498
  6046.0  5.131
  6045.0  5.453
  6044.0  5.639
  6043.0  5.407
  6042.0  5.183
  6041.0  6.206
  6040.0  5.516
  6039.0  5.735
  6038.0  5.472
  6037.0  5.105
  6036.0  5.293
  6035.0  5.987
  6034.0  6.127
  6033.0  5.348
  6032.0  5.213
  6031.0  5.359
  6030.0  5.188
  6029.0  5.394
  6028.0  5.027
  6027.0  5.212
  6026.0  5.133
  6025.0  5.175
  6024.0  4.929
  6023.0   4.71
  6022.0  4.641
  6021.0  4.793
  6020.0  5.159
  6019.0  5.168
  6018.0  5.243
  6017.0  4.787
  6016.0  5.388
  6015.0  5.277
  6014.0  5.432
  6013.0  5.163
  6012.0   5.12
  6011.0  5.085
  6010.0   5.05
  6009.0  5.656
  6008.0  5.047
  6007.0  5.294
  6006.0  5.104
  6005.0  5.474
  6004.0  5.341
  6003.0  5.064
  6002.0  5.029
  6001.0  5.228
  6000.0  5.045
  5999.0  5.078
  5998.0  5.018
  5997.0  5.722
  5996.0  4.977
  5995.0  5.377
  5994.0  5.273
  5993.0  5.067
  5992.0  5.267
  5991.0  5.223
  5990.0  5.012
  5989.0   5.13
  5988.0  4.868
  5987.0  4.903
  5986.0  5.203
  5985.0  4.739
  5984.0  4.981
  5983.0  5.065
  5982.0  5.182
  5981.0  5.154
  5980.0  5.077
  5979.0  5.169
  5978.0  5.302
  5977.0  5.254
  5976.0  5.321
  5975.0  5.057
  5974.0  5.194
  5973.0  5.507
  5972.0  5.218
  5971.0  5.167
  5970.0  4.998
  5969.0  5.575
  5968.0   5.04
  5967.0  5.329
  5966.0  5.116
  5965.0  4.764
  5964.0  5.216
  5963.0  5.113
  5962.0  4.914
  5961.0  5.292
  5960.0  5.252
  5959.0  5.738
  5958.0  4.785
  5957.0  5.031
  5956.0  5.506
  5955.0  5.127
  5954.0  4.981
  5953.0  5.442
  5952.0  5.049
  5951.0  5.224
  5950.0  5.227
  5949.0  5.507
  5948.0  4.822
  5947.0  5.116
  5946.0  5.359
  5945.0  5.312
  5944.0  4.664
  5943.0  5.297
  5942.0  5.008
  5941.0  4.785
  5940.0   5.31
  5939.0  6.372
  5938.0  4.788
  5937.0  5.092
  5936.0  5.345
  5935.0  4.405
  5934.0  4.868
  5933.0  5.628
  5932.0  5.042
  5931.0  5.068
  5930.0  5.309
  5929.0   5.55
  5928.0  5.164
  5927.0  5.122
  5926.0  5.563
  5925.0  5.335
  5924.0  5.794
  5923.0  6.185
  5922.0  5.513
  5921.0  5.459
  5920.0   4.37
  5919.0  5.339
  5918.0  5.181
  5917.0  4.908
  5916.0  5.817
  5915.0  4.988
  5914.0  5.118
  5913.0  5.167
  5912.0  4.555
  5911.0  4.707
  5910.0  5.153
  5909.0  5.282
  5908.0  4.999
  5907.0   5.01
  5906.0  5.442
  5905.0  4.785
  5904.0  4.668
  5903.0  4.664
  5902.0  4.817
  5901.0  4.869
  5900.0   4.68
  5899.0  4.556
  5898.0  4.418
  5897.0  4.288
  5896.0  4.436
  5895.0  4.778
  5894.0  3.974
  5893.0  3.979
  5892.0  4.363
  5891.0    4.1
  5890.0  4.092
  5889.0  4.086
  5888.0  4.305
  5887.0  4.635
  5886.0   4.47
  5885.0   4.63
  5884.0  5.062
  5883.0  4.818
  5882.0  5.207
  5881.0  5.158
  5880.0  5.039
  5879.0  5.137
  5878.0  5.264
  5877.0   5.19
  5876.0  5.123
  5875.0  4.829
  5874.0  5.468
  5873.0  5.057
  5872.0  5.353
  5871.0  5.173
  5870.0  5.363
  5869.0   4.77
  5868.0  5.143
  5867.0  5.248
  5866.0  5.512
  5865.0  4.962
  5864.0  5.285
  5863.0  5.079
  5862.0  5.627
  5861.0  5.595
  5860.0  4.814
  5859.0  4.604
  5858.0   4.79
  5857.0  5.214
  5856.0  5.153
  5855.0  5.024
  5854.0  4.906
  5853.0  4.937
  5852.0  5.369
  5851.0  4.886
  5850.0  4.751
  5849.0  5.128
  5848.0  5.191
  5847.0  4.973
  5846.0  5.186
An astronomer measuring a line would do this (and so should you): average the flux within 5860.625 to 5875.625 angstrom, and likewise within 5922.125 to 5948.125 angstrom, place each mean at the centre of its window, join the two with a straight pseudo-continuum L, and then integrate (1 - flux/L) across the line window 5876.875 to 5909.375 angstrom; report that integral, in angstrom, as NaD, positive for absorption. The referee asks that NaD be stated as 3.4 angstrom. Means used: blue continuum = 5.23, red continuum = 5.25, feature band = 4.7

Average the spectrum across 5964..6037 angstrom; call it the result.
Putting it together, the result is 5.18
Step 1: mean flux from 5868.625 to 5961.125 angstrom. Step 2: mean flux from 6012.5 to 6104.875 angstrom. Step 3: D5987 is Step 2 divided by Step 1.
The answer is 1.05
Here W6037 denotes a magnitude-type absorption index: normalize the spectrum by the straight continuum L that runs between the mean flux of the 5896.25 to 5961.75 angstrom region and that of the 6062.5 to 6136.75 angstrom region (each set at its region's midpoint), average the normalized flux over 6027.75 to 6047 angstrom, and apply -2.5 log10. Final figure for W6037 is -0.05 mag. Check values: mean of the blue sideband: 5.12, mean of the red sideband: 5.28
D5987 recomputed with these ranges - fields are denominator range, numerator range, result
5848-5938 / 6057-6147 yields 1.05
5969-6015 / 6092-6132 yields 1.02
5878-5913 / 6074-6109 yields 1.12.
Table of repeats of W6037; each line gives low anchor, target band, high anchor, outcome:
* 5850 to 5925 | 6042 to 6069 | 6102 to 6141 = -0.02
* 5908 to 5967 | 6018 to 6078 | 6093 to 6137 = -0.02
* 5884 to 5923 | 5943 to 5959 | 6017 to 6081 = -0.05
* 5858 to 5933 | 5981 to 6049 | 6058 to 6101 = -0.01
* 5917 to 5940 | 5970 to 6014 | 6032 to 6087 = 0.03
